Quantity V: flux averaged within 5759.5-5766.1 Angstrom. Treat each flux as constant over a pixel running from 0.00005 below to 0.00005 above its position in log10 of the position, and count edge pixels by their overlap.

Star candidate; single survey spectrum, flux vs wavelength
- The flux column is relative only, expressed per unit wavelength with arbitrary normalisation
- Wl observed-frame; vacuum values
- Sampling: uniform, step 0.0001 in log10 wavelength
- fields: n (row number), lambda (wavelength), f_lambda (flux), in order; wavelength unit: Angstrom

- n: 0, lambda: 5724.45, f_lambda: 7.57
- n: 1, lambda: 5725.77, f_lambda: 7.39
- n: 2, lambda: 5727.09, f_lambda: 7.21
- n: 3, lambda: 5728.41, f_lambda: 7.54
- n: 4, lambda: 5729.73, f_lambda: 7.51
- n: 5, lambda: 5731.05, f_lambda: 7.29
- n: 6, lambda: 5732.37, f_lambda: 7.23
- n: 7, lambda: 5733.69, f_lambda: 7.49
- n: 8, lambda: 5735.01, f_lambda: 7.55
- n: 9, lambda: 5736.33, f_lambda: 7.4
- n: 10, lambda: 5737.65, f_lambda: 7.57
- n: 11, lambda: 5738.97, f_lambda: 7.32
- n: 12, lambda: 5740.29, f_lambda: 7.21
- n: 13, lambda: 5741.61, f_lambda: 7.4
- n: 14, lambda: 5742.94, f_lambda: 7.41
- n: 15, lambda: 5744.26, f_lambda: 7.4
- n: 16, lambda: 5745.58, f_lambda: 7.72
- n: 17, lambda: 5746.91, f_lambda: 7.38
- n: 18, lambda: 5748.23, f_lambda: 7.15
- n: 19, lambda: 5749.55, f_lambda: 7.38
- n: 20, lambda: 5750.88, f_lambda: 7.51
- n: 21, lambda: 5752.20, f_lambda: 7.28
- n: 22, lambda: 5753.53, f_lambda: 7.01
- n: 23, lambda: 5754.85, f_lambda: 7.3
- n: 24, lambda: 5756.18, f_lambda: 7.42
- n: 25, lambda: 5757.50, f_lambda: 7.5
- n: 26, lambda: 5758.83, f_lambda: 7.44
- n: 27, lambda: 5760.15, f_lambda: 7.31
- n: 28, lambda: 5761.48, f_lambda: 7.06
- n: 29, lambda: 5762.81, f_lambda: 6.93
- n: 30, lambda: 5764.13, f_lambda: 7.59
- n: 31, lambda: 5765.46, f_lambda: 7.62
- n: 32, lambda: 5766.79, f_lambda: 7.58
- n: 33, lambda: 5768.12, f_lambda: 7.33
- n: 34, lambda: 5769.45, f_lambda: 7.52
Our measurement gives 7.3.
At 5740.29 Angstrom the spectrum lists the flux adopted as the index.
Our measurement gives 7.21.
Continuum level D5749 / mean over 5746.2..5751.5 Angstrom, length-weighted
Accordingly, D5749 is 7.35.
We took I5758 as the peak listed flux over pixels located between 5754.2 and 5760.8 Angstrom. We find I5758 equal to 7.5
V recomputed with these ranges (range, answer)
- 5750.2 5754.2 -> 7.26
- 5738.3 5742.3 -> 7.31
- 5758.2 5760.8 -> 7.39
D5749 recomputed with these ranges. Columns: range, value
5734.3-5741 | 7.42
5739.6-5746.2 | 7.43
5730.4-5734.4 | 7.34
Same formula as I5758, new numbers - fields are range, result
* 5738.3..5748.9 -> 7.72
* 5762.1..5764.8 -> 7.59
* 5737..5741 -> 7.57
